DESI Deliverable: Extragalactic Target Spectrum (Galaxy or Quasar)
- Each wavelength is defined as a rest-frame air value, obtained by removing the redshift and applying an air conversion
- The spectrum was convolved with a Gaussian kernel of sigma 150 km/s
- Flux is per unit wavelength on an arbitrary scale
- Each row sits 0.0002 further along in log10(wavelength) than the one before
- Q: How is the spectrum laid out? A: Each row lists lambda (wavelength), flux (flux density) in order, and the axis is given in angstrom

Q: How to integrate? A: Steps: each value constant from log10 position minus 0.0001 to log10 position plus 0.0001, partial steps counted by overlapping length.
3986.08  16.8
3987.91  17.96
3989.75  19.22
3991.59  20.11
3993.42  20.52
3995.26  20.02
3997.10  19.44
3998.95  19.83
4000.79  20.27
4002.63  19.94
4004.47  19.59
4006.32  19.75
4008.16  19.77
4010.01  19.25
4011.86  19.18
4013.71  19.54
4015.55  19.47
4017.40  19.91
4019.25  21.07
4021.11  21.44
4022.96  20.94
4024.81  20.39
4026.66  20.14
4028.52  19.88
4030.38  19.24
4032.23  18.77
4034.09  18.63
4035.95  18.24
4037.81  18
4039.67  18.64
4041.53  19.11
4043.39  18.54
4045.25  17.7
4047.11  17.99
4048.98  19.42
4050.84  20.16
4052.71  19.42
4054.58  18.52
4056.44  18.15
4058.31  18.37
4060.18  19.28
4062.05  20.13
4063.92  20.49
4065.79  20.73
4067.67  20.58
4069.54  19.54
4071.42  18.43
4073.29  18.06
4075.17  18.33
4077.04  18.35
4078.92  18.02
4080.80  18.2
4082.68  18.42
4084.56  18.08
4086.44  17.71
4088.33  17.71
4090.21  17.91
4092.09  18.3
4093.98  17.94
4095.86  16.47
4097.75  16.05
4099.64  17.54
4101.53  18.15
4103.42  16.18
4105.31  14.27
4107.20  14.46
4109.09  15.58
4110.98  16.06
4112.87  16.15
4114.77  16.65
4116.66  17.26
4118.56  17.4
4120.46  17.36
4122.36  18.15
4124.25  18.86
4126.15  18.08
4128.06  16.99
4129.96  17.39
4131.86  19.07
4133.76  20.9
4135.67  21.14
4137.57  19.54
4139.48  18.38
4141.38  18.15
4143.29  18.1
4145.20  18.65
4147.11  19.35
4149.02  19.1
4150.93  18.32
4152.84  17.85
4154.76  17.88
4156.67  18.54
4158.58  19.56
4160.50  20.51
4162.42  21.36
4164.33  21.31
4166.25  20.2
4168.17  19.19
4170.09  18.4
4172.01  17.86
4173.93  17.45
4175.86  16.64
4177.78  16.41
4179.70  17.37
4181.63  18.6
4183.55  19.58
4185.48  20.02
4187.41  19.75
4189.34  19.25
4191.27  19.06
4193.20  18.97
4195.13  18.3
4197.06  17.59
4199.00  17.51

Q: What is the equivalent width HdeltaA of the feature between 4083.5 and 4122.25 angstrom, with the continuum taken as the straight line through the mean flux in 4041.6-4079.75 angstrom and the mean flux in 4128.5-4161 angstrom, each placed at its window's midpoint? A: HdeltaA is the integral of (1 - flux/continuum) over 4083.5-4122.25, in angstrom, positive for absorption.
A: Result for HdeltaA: 4.2 angstrom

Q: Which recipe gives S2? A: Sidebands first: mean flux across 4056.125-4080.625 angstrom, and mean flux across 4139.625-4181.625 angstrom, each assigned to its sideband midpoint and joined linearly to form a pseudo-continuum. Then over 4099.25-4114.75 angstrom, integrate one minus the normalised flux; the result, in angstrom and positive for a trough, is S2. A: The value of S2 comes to 2.4 angstrom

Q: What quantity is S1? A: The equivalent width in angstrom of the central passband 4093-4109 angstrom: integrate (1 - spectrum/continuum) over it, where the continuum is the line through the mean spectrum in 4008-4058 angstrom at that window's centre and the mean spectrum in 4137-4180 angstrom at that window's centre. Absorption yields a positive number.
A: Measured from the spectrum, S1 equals 2.2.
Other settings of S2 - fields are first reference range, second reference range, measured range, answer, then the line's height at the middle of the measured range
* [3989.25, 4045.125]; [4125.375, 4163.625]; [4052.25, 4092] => 1.2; 19.3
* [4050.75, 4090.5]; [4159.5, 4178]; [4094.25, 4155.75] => 4.1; 18.9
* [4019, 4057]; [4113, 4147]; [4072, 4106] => 2.1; 18.7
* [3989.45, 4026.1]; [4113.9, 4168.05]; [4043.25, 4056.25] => 0.5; 19.6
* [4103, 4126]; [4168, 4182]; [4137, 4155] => -1.5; 17.1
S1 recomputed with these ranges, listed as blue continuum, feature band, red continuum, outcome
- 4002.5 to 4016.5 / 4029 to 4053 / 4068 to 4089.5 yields 0.3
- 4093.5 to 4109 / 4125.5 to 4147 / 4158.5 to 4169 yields -0.2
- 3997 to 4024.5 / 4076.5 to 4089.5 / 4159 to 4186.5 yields 1.0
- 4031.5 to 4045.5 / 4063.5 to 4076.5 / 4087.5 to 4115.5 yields -1.3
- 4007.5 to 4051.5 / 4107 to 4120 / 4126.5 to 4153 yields 1.8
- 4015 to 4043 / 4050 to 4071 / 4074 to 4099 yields -1.1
